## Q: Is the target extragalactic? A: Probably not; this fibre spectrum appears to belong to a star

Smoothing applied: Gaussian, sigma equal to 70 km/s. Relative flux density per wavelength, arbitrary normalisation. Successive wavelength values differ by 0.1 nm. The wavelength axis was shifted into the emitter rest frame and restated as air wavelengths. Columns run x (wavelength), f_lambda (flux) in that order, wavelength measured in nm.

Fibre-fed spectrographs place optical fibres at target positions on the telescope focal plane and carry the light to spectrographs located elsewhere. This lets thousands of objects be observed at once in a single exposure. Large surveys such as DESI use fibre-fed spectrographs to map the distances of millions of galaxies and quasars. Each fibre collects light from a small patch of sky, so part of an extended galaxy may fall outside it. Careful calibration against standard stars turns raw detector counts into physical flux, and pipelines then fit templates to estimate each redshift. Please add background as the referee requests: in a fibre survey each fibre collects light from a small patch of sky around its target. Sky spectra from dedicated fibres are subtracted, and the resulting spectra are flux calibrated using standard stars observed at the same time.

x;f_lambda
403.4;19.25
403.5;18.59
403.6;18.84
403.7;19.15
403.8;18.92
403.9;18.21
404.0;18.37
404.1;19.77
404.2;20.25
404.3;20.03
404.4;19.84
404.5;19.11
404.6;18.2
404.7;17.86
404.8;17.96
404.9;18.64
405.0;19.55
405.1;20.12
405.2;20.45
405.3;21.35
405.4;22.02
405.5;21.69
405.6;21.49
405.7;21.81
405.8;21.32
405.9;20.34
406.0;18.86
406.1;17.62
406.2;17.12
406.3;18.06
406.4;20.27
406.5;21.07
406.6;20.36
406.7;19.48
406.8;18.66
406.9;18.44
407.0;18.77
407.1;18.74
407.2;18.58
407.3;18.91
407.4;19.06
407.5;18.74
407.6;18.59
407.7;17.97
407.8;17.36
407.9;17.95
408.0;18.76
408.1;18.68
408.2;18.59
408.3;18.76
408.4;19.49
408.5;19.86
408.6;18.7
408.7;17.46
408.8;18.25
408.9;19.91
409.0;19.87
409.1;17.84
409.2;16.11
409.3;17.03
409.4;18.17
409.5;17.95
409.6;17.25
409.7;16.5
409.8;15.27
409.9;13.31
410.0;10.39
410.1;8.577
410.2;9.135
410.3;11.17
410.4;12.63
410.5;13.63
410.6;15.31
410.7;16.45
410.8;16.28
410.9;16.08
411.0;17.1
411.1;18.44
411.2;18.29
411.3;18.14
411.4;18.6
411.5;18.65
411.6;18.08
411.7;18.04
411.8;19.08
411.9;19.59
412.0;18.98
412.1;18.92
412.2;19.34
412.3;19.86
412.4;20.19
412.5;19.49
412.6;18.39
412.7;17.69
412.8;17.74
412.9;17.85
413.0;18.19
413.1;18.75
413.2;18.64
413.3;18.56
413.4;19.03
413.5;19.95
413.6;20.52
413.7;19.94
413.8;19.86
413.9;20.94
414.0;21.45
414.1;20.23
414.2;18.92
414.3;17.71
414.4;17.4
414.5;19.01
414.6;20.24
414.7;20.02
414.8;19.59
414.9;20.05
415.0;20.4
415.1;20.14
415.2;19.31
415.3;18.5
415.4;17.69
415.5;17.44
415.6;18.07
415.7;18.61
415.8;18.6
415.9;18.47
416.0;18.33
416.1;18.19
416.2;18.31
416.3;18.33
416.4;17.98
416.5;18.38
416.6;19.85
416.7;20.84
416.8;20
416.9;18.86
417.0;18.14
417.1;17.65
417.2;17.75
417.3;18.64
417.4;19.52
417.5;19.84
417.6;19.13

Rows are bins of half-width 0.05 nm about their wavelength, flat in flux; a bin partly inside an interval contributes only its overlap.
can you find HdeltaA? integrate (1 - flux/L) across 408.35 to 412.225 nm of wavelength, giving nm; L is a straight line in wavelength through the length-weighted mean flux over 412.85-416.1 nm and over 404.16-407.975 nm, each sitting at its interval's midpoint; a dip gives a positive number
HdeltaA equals 0.50 nm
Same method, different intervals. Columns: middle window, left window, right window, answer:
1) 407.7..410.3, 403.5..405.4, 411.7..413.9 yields 0.33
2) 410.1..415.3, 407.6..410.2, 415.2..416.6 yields -0.12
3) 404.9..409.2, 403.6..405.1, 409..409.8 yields -0.27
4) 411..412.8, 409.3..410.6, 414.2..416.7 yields -0.36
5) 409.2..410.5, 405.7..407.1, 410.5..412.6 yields 0.32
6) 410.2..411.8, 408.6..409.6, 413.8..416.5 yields 0.18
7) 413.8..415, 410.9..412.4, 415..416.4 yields -0.07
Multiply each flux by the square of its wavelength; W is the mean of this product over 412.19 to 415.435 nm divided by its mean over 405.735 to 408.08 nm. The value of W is 1.05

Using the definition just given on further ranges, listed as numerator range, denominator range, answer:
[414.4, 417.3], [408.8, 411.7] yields 1.21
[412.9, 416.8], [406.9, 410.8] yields 1.17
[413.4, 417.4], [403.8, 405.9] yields 1.01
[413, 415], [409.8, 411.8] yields 1.30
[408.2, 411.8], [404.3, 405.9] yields 0.84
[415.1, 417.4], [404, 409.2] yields 1.01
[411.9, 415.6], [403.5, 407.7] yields 1.03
